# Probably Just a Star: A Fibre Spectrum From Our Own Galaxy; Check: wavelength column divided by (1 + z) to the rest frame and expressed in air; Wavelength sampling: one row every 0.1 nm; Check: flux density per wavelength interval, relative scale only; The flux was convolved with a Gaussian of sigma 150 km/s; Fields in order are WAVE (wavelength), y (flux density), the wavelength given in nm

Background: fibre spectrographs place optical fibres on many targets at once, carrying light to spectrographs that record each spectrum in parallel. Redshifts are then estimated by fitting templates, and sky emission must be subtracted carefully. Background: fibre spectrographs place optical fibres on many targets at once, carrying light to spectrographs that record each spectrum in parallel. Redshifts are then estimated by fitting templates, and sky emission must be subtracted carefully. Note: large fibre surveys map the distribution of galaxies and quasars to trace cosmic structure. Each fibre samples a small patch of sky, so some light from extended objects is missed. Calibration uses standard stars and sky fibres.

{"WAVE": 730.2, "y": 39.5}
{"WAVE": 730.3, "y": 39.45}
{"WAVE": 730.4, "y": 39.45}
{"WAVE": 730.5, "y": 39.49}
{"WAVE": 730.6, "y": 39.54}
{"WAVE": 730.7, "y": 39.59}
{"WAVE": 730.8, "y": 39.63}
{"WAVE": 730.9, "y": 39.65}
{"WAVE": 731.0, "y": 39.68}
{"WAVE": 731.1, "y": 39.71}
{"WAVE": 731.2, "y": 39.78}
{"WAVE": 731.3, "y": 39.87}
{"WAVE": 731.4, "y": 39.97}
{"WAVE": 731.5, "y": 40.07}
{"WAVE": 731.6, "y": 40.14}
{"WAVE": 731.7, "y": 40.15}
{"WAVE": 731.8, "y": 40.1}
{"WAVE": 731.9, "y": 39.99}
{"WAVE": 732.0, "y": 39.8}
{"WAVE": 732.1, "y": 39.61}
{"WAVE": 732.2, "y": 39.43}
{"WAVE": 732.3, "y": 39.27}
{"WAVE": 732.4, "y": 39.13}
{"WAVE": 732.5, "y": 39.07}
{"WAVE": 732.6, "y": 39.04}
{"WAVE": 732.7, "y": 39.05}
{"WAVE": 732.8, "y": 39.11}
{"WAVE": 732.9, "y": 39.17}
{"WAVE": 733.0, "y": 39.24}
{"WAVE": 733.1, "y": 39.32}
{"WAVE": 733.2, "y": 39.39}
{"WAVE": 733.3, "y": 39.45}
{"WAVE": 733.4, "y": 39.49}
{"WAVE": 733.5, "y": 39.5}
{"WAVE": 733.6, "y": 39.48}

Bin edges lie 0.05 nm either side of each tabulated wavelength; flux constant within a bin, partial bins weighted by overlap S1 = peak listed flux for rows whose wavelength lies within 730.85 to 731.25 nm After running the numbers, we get 39.78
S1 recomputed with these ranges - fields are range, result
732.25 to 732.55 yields 39.27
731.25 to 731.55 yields 40.07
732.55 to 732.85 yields 39.11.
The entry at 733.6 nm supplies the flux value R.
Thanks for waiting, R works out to 39.48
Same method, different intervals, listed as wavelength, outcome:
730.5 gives 39.49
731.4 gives 39.97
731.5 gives 40.07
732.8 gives 39.11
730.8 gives 39.63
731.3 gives 39.87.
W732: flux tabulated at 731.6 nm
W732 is 40.14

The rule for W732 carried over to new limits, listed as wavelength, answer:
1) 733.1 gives 39.32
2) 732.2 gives 39.43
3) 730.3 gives 39.45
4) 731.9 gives 39.99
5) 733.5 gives 39.5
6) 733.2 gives 39.39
